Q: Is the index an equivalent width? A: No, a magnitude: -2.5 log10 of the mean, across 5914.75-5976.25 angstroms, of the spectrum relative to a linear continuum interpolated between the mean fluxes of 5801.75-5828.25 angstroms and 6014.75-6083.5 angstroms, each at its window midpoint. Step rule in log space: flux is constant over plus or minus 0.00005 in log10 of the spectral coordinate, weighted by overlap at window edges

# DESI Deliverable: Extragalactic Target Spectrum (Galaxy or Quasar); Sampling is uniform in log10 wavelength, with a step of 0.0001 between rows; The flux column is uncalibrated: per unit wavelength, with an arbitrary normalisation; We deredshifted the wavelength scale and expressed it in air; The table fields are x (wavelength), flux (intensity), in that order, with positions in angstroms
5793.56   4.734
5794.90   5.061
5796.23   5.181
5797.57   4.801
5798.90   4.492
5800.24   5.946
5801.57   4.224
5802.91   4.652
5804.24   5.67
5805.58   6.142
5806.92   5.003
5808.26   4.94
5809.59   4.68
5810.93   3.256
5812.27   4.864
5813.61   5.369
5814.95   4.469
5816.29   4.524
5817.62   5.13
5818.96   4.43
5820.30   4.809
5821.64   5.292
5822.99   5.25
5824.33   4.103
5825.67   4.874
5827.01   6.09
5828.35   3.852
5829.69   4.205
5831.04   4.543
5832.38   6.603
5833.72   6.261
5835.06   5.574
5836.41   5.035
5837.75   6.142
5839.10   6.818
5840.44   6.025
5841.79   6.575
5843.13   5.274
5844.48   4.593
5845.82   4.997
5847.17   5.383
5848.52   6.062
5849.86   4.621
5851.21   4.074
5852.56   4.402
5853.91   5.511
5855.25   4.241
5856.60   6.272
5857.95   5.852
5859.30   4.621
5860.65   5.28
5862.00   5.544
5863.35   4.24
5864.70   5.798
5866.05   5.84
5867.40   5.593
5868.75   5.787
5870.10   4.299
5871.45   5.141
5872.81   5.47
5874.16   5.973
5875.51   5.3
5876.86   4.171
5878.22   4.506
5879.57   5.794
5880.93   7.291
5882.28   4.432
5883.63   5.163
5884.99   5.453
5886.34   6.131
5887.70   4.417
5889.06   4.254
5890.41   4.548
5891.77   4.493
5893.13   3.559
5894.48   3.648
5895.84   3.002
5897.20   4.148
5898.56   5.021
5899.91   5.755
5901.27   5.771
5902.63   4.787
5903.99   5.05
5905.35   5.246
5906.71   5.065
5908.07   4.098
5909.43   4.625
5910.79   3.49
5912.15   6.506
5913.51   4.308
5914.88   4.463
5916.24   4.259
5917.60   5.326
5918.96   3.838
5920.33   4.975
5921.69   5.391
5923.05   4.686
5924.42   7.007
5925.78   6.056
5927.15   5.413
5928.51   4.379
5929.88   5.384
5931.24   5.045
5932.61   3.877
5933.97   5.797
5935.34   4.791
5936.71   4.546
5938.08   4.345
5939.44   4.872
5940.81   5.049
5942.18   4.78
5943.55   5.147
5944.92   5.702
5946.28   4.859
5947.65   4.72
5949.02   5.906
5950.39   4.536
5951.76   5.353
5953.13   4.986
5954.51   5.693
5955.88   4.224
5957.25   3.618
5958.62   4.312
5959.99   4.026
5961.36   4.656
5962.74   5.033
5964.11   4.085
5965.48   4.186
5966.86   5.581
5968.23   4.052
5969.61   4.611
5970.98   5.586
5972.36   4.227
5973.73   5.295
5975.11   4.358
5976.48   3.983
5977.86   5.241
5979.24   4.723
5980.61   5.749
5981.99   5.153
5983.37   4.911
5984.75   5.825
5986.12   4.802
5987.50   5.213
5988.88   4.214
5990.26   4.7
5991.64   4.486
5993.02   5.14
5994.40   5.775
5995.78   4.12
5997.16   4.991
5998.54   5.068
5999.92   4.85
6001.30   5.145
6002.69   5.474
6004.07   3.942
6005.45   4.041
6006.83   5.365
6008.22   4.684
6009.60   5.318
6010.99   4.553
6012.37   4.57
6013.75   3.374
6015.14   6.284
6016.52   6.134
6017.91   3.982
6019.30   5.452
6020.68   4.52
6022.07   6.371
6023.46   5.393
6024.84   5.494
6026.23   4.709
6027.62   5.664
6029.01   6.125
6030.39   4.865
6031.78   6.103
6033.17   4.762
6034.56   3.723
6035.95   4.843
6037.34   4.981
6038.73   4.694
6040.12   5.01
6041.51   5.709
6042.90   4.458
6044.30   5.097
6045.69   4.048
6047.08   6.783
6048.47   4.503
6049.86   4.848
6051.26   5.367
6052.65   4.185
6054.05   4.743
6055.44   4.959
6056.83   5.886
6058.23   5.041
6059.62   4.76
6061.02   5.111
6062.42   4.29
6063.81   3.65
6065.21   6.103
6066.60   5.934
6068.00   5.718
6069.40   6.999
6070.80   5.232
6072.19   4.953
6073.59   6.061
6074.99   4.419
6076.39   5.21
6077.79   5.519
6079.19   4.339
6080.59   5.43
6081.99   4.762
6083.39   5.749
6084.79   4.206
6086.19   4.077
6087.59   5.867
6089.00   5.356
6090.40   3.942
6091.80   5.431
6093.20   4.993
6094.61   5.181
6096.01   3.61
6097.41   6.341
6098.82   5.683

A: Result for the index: 0.04 mag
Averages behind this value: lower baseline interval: 4.89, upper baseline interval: 5.17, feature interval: 4.86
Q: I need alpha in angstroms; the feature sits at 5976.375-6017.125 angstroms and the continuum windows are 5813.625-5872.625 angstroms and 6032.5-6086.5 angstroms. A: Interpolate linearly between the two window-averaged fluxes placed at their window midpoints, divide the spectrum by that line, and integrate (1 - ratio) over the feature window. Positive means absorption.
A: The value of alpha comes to 1.2 angstroms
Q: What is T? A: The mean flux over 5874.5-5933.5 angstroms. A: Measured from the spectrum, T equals 4.9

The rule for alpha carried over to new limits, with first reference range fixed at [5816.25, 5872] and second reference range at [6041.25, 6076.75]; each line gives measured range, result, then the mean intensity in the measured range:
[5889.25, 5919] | 3.5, 4.6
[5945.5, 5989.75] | 3.3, 4.81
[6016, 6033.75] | -0.6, 5.35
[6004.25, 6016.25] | 0.9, 4.79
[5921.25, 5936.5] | -0.1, 5.23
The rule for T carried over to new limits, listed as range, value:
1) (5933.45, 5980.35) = 4.8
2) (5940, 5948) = 5.05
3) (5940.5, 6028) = 4.9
